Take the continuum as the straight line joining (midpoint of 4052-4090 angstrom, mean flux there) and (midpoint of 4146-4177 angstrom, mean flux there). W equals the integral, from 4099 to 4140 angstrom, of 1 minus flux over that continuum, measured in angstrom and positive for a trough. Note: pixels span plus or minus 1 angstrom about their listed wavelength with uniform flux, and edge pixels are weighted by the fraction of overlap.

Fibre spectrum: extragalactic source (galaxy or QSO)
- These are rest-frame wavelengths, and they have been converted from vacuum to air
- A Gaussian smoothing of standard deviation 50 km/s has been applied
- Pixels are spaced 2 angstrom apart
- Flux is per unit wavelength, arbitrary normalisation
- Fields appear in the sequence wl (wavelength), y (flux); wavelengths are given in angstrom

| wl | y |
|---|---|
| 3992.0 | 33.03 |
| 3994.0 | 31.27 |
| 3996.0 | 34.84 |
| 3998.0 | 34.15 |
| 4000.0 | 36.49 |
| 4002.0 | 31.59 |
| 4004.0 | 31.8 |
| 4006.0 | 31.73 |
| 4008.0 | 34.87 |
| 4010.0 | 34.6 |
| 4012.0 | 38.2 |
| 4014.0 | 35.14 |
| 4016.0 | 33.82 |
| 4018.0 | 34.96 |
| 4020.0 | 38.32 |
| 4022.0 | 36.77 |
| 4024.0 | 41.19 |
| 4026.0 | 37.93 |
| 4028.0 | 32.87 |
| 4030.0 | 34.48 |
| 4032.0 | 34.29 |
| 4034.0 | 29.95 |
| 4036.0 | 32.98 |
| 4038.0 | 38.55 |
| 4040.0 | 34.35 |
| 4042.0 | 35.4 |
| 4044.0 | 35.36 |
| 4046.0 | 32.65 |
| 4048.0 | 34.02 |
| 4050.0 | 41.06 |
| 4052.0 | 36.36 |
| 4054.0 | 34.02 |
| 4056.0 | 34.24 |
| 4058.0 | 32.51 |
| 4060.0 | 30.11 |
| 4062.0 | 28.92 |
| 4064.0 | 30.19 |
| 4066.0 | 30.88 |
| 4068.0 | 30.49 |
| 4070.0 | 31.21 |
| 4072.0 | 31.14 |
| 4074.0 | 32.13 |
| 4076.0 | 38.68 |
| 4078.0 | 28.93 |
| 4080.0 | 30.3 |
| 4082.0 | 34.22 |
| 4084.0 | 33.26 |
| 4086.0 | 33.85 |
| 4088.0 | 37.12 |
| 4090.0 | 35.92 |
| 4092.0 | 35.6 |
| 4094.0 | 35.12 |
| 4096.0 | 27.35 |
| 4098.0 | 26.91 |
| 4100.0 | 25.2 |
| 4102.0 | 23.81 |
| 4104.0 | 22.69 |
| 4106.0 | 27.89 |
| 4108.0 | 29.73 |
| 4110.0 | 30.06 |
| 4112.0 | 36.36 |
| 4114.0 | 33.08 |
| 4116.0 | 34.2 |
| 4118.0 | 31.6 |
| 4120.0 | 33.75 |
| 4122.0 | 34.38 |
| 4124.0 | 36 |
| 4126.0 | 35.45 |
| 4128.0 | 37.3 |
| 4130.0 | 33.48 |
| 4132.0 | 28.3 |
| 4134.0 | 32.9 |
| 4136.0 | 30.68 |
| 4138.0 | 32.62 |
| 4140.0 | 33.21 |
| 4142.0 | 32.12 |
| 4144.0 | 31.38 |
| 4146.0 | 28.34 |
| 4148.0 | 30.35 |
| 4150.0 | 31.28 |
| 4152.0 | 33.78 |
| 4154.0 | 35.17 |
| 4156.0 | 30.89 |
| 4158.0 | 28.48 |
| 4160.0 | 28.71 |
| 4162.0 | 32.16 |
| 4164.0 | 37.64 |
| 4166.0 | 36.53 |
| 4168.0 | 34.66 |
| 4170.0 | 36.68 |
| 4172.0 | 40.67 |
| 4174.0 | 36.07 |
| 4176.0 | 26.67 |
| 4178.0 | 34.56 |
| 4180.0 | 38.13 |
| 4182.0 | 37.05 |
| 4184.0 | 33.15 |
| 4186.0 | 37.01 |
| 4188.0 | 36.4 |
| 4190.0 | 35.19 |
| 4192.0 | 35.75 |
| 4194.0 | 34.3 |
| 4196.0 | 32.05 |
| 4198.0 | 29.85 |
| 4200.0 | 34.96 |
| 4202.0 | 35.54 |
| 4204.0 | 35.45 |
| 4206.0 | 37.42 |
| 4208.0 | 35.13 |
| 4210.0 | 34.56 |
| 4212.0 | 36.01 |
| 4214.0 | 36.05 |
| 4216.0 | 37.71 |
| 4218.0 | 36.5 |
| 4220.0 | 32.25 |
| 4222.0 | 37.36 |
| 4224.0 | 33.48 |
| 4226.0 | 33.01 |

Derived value 1.7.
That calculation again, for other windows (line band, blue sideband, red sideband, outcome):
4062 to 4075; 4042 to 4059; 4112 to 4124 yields 1.5 angstrom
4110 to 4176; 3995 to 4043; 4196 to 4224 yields 3.4 angstrom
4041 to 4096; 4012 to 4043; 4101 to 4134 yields 0.7 angstrom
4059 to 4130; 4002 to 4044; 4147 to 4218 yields 6.0 angstrom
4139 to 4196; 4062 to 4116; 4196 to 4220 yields 0.1 angstrom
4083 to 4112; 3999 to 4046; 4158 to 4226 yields 3.7 angstrom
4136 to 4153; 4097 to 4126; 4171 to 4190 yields 0.7 angstrom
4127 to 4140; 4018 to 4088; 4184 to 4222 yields 0.7 angstrom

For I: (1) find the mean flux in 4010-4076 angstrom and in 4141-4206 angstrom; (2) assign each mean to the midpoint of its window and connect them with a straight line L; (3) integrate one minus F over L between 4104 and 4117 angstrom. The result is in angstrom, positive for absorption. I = 1.1 angstrom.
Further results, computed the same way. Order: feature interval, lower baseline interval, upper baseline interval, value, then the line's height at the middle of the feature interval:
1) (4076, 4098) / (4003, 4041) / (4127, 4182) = 0.6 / 34.1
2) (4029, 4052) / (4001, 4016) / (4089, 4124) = -1.3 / 33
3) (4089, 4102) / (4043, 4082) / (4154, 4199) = 1.1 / 33.2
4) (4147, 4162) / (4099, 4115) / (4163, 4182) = 1.1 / 33.8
